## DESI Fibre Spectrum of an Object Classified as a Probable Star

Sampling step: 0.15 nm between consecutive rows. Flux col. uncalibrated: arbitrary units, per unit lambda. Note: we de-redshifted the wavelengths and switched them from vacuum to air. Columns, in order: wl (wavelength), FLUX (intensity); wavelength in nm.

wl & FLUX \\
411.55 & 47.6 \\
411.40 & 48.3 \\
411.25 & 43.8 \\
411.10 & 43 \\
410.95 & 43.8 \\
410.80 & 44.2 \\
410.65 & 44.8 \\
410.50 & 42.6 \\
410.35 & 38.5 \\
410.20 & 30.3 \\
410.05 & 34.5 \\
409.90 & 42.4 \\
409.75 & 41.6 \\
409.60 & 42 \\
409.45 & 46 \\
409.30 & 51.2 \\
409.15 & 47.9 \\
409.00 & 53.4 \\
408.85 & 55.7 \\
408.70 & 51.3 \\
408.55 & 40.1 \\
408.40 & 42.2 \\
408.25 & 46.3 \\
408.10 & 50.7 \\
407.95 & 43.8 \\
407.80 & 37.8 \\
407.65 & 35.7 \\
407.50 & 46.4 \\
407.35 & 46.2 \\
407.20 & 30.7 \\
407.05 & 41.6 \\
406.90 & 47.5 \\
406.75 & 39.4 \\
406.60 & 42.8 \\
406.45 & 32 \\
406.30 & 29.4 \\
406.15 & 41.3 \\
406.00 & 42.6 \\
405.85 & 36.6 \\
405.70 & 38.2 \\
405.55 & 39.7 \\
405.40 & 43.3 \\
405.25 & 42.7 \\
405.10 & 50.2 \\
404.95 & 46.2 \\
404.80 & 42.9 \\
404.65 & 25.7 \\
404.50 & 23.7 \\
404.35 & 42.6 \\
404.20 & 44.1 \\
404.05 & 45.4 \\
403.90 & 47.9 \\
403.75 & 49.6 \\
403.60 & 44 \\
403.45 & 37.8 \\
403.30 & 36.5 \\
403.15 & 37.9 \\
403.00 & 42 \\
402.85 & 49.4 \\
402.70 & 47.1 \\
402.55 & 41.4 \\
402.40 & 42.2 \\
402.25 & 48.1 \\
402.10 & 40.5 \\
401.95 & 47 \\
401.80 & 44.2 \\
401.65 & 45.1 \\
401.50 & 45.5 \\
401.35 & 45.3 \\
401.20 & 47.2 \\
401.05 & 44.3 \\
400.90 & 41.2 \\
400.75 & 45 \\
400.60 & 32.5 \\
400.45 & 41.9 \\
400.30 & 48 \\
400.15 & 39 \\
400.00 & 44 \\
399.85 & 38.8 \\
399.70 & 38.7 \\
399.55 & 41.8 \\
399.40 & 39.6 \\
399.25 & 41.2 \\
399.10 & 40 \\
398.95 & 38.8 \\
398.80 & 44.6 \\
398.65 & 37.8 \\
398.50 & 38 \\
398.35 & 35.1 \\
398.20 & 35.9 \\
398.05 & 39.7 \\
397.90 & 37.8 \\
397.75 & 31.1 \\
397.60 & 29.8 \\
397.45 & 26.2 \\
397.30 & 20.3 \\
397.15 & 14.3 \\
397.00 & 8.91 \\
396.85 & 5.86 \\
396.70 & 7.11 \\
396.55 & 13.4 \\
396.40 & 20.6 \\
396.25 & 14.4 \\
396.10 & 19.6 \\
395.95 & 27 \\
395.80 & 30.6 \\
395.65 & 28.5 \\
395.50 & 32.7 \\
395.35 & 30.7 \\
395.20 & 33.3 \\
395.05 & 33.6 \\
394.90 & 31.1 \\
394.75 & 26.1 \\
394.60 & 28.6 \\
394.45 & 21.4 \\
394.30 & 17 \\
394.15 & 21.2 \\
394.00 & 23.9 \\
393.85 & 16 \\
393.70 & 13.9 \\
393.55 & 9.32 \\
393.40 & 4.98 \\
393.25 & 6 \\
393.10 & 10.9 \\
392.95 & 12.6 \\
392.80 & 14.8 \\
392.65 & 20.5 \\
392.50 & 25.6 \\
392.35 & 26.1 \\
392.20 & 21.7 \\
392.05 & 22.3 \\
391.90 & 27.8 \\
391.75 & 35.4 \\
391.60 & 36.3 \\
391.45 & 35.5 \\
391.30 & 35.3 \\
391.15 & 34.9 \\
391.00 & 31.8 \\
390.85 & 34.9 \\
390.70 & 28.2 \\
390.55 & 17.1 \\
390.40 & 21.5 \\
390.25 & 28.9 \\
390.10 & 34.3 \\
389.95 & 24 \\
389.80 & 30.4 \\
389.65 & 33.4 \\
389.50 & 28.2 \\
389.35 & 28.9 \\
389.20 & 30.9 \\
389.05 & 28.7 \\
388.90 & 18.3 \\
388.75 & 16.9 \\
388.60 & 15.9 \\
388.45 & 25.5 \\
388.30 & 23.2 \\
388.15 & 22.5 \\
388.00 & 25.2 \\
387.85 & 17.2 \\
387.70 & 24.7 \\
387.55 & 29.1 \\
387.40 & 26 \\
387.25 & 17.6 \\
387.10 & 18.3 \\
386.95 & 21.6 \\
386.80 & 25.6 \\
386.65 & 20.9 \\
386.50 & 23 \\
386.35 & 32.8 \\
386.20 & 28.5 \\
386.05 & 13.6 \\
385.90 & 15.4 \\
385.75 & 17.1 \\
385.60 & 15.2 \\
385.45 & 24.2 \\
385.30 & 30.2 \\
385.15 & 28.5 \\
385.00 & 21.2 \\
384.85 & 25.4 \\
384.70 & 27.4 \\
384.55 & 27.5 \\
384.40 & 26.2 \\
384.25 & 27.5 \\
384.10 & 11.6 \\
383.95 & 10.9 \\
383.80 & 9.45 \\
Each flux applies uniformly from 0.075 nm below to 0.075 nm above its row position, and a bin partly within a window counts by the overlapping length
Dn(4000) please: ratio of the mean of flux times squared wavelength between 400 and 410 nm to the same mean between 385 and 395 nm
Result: 2.0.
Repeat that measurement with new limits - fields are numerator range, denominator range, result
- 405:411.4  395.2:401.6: 1.35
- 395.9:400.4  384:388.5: 1.42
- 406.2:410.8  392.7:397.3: 2.36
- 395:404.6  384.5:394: 1.61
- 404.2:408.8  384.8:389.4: 1.96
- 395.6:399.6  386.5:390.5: 1.22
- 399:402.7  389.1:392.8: 1.57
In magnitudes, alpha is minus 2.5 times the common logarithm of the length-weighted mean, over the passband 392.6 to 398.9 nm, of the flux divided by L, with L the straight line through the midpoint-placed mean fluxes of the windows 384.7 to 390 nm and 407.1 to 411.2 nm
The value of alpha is 0.33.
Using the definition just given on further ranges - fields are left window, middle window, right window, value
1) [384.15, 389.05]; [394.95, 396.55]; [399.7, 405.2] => 0.274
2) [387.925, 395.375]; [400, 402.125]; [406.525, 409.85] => -0.207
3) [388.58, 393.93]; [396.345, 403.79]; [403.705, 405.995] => -0.044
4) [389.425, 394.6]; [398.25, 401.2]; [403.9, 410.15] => -0.221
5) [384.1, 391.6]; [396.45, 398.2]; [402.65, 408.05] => 0.474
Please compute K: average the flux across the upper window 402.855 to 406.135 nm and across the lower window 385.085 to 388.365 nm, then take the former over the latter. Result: 1.8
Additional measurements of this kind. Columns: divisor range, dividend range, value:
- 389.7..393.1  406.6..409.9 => 1.65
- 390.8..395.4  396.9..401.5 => 1.54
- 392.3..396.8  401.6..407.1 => 2.02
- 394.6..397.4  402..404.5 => 1.92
